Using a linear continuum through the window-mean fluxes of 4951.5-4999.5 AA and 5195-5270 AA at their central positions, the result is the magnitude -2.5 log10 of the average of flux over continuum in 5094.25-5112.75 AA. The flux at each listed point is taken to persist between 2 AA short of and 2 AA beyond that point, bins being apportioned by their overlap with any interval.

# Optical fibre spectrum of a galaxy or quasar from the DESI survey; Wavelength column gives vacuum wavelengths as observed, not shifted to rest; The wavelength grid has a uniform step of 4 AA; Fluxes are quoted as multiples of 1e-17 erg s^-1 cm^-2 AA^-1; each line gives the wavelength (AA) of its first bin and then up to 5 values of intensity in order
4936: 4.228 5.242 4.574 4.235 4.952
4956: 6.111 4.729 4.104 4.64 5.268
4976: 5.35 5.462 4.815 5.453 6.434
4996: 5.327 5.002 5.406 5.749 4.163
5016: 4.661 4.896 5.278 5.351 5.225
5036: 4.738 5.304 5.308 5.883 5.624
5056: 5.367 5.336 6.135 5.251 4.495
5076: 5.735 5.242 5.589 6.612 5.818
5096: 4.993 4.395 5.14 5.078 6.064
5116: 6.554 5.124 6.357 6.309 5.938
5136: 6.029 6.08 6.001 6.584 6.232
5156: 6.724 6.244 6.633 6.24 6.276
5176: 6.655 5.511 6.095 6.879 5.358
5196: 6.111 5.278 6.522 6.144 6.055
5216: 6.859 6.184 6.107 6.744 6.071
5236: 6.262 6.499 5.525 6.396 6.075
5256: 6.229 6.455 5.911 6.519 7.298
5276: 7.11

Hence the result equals 0.13 mag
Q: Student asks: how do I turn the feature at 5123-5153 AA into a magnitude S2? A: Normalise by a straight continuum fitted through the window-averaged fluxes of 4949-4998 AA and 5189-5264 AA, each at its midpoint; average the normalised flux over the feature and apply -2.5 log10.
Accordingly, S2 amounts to -0.06 mag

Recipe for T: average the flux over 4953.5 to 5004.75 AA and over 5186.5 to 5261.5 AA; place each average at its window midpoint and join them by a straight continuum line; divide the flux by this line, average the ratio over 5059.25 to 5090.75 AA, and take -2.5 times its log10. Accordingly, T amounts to 0.01 mag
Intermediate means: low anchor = 5.23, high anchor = 6.19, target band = 5.56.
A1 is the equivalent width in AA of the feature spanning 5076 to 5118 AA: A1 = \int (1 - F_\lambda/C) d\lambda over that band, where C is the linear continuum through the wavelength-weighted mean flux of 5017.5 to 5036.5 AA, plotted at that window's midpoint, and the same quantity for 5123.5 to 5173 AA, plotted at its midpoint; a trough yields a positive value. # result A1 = 1.65 AA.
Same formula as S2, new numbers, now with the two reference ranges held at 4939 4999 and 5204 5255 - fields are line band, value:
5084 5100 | 0.01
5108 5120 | -0.03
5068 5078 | 0.09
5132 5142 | -0.03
